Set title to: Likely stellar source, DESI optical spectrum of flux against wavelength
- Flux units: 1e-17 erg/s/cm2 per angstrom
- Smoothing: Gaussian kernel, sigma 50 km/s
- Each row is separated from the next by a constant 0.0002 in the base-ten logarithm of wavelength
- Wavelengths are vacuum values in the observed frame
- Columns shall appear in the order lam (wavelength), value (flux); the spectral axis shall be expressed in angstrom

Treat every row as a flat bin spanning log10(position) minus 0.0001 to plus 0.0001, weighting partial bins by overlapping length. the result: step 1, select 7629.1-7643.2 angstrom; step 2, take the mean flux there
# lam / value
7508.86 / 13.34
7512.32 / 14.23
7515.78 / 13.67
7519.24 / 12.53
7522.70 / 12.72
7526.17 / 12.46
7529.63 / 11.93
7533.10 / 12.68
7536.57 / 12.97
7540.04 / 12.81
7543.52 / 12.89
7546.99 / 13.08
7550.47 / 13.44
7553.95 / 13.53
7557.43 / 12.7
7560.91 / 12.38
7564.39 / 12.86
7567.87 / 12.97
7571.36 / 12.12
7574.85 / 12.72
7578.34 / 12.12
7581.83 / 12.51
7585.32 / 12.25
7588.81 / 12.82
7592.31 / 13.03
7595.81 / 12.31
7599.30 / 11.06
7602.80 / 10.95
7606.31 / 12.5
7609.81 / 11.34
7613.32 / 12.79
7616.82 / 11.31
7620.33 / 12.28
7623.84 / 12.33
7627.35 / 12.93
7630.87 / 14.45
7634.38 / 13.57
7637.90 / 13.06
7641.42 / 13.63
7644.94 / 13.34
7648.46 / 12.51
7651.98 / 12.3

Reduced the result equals 13.7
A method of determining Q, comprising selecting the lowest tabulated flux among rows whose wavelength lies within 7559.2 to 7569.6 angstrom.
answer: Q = 12.38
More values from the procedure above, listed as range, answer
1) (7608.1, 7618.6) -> 11.31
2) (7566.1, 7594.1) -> 12.12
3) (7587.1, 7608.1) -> 10.95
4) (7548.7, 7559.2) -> 12.7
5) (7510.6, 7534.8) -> 11.93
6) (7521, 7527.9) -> 12.46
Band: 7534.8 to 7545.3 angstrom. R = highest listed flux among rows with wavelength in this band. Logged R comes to 12.97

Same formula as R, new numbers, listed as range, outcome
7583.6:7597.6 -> 13.03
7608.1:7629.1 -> 12.93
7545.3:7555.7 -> 13.53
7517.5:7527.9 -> 12.72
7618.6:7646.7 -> 14.45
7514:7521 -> 13.67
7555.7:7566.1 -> 12.86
